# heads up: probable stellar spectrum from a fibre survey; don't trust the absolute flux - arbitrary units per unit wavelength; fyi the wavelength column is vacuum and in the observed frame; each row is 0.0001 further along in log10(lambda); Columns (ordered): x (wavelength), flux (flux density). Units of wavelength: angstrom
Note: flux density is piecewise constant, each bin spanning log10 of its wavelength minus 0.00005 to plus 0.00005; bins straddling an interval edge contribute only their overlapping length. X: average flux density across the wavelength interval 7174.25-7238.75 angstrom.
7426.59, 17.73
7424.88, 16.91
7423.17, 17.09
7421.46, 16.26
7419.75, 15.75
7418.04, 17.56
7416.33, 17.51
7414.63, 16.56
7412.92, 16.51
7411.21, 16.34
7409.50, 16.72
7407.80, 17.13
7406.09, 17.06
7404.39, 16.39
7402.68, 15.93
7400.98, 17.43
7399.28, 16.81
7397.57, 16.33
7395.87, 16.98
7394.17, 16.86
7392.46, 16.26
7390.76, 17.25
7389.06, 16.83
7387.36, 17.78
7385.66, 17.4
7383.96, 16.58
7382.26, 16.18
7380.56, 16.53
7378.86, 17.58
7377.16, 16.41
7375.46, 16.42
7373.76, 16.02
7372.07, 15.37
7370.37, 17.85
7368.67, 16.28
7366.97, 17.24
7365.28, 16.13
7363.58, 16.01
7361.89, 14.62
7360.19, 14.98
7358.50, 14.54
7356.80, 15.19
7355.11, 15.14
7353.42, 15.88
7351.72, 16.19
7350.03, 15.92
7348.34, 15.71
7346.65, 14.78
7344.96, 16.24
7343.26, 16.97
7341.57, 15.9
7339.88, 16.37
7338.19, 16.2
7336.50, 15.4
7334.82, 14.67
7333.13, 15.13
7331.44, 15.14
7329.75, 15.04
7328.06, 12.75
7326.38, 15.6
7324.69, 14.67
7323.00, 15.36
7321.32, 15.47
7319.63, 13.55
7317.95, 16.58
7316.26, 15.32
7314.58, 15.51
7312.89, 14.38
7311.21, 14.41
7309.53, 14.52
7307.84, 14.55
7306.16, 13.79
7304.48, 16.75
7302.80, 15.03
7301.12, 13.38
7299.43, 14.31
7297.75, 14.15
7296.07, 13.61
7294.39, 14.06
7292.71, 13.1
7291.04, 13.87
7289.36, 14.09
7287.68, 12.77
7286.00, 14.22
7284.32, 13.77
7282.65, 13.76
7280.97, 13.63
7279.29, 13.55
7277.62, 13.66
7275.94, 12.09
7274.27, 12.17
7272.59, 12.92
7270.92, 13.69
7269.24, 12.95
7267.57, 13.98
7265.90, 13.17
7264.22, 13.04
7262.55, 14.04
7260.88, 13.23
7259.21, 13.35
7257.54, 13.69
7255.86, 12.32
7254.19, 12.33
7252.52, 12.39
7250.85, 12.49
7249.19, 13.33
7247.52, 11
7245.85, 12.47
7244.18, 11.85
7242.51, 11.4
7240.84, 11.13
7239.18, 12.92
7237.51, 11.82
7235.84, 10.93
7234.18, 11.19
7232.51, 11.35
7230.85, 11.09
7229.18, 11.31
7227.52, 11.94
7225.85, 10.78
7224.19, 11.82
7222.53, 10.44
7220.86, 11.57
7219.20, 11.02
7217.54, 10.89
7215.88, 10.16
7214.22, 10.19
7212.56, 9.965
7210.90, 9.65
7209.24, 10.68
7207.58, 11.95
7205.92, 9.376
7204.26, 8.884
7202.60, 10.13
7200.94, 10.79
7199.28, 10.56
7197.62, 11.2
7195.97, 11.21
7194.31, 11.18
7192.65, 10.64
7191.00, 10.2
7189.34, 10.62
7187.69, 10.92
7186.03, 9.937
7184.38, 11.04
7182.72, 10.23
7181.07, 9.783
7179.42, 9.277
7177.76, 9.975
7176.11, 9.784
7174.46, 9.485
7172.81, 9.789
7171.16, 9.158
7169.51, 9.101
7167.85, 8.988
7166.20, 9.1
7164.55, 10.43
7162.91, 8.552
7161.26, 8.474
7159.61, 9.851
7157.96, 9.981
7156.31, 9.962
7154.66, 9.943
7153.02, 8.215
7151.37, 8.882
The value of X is 10.6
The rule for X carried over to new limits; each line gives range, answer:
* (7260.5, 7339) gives 14.2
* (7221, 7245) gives 11.4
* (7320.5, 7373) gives 15.6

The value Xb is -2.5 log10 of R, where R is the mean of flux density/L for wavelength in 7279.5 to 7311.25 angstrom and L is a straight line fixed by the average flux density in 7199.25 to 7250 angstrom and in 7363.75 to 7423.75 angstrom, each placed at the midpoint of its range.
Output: -0.05 mag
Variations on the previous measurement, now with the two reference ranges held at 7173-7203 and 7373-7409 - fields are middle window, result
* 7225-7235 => 0.04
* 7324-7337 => 0.01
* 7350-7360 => 0.02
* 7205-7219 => 0.08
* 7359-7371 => -0.01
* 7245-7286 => -0.02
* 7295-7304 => -0.02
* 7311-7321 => -0.04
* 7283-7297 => -0.01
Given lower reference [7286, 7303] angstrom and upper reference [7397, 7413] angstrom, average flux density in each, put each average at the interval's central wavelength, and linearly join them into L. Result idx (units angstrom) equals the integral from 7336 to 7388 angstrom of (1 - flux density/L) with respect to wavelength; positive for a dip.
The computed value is -1.88 angstrom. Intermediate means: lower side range 13.8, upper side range 16.7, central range 16.1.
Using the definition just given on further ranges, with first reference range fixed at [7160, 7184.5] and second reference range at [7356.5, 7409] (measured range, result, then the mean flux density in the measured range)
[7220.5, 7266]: -0.78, 12.1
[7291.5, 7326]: -1.47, 14.6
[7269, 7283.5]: -0.24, 13.2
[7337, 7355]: -0.84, 16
